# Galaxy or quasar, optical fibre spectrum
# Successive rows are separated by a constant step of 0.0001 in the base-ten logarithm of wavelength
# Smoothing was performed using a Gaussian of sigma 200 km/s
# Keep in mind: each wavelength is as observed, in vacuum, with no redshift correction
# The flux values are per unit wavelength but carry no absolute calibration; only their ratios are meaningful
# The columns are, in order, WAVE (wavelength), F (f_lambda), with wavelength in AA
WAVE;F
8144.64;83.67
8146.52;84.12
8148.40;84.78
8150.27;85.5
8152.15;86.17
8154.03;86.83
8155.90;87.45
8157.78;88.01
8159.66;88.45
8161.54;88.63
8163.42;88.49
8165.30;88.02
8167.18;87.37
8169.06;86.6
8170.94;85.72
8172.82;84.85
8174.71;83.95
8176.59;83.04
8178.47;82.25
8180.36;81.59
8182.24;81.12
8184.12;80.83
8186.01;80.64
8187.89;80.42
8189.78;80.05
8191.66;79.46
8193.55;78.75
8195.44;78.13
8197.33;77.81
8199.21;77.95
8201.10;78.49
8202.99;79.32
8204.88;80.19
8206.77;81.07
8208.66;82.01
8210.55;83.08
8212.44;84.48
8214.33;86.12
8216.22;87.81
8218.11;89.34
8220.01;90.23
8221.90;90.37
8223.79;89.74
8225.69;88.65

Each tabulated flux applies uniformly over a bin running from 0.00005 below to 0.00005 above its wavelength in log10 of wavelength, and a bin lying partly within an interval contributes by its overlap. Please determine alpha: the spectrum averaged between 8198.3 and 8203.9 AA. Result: 78.5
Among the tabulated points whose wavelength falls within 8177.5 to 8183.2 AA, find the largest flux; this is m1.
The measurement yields 82.25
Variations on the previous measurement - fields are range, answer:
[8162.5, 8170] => 88.49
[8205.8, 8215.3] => 86.12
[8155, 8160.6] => 88.45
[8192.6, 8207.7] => 81.07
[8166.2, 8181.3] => 87.37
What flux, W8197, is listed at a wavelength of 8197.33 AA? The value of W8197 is 77.81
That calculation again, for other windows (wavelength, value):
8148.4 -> 84.78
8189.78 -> 80.05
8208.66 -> 82.01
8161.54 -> 88.63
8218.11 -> 89.34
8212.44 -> 84.48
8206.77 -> 81.07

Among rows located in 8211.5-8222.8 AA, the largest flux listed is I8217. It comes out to 90.37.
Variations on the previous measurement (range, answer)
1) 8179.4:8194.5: 81.59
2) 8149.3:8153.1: 86.17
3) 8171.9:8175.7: 84.85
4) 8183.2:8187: 80.83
